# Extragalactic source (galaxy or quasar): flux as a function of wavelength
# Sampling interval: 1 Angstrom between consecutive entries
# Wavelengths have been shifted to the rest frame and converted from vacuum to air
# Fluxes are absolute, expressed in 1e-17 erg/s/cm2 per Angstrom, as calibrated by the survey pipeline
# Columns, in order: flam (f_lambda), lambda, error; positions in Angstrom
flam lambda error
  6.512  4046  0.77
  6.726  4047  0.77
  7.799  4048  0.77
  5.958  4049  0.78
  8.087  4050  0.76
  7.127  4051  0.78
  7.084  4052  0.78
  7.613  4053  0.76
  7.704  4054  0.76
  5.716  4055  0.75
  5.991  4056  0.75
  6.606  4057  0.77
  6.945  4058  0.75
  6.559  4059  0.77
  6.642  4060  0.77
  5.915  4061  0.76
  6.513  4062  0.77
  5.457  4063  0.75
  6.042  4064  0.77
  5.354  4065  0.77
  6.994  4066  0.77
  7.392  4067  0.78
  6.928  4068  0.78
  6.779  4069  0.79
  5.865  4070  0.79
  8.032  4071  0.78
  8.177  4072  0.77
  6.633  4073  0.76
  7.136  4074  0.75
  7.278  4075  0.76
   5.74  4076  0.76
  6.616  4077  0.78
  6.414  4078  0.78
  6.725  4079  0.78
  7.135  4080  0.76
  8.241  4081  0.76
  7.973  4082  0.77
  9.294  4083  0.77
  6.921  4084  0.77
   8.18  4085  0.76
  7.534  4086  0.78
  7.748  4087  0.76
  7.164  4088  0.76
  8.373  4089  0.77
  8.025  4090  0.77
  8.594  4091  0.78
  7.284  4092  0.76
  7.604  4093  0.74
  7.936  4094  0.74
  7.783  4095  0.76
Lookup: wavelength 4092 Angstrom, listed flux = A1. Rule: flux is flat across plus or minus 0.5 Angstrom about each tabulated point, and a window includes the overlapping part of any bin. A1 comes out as 7.284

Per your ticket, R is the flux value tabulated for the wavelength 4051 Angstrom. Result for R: 7.127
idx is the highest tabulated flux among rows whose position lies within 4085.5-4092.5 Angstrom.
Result 8.594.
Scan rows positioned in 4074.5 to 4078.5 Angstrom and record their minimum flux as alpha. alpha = 5.74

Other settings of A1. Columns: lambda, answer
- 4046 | 6.512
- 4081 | 8.241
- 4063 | 5.457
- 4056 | 5.991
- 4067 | 7.392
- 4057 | 6.606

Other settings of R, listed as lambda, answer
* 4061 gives 5.915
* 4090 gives 8.025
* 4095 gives 7.783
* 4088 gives 7.164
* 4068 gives 6.928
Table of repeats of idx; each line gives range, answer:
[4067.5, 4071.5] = 8.032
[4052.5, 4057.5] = 7.704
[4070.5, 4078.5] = 8.177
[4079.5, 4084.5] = 9.294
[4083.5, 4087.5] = 8.18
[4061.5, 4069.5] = 7.392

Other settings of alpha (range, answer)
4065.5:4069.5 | 6.779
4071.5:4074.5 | 6.633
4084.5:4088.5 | 7.164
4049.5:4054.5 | 7.084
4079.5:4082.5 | 7.135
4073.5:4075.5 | 7.136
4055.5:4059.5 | 5.991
